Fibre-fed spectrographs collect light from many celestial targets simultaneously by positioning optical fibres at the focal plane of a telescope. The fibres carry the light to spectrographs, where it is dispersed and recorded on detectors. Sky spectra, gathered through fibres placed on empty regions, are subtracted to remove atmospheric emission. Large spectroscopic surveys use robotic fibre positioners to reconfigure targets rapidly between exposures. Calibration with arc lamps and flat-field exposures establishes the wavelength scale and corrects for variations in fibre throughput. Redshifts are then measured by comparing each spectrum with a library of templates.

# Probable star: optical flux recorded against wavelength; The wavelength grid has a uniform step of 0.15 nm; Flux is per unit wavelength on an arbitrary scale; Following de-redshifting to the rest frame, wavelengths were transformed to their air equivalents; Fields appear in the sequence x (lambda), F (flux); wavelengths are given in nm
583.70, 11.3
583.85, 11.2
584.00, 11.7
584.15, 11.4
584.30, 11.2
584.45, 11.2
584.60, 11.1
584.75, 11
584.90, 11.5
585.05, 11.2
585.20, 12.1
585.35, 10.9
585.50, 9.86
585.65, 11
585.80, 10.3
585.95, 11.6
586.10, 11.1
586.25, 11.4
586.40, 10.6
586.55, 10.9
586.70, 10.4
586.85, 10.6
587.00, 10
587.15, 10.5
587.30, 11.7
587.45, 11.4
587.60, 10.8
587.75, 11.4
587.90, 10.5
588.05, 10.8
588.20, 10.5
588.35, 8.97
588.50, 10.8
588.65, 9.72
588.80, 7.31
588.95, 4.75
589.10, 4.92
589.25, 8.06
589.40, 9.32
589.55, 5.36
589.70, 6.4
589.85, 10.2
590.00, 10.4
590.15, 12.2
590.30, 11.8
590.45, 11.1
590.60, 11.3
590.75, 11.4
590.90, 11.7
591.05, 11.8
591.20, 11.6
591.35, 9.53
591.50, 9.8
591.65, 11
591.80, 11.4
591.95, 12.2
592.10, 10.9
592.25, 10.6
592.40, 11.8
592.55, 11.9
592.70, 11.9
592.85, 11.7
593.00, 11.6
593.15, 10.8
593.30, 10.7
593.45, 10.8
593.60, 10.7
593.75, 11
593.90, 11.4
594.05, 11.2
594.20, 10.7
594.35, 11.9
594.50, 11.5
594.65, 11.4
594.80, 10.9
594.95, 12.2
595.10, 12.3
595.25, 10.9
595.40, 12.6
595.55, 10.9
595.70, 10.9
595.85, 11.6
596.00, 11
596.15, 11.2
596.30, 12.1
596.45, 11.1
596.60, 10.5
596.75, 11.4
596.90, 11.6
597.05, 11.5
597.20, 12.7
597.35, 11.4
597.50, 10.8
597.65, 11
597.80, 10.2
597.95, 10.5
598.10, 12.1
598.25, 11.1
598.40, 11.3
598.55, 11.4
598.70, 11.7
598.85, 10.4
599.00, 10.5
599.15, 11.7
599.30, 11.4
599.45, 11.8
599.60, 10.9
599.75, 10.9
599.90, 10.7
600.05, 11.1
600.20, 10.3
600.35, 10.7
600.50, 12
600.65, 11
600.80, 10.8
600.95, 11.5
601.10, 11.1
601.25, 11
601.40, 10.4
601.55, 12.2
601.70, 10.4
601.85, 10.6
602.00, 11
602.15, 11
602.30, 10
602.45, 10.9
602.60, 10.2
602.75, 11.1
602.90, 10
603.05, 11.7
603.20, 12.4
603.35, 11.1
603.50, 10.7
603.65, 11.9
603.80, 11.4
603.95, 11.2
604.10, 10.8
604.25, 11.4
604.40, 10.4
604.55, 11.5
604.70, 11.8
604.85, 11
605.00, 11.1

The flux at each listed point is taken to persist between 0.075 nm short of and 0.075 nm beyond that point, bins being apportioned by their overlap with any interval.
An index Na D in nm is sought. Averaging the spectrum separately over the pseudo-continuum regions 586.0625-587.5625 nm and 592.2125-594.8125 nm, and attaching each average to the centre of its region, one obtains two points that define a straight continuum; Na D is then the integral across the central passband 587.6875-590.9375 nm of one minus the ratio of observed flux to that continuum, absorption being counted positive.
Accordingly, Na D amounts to 0.46 nm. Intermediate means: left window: 10.9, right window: 11.3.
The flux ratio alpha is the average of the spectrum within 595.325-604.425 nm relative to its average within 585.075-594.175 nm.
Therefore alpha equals 1.06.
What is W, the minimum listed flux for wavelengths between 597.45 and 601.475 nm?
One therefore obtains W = 10.2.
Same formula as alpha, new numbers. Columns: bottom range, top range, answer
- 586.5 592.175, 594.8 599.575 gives 1.12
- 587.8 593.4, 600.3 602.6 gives 1.07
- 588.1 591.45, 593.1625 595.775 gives 1.19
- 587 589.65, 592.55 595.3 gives 1.23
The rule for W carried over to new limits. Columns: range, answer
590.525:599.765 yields 9.53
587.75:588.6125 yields 8.97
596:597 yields 10.5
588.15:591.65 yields 4.75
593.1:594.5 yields 10.7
